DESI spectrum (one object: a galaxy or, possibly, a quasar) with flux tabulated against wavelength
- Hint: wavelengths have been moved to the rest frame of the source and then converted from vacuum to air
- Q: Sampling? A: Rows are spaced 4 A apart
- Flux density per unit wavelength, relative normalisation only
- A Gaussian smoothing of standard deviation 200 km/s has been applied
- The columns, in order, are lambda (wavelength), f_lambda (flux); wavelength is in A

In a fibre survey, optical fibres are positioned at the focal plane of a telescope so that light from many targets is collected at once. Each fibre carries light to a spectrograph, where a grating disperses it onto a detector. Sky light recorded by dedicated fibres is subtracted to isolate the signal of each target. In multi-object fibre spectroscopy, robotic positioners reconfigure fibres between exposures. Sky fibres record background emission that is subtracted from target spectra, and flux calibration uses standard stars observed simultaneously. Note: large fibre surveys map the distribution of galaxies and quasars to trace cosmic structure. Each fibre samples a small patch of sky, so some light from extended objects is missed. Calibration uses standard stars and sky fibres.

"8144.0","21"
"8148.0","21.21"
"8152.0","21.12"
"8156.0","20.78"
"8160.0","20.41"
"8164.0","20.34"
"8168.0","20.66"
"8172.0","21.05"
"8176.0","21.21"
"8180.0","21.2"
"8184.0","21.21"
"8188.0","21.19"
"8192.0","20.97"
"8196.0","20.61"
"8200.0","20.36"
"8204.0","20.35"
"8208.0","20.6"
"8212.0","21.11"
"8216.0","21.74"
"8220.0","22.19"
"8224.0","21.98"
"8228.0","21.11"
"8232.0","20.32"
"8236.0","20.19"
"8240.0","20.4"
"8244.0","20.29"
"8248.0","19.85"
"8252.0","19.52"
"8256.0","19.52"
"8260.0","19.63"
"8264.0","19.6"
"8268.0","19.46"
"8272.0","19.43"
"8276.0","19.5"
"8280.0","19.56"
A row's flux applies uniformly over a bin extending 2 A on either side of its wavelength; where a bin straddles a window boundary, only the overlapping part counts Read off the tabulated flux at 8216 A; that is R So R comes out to 21.74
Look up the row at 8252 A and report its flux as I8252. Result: 19.52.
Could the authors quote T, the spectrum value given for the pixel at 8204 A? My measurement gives 20.35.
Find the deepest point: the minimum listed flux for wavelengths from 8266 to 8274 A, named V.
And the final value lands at 19.43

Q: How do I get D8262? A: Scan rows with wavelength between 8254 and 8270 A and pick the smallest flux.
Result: 19.46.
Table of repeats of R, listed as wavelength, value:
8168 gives 20.66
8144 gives 21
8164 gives 20.34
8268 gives 19.46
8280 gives 19.56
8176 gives 21.21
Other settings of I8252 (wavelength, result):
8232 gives 20.32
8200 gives 20.36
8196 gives 20.61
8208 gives 20.6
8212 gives 21.11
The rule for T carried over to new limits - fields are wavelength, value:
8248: 19.85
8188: 21.19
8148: 21.21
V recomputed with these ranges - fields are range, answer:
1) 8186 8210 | 20.35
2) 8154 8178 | 20.34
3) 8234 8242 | 20.19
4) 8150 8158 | 20.78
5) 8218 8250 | 19.85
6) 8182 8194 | 20.97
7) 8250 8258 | 19.52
